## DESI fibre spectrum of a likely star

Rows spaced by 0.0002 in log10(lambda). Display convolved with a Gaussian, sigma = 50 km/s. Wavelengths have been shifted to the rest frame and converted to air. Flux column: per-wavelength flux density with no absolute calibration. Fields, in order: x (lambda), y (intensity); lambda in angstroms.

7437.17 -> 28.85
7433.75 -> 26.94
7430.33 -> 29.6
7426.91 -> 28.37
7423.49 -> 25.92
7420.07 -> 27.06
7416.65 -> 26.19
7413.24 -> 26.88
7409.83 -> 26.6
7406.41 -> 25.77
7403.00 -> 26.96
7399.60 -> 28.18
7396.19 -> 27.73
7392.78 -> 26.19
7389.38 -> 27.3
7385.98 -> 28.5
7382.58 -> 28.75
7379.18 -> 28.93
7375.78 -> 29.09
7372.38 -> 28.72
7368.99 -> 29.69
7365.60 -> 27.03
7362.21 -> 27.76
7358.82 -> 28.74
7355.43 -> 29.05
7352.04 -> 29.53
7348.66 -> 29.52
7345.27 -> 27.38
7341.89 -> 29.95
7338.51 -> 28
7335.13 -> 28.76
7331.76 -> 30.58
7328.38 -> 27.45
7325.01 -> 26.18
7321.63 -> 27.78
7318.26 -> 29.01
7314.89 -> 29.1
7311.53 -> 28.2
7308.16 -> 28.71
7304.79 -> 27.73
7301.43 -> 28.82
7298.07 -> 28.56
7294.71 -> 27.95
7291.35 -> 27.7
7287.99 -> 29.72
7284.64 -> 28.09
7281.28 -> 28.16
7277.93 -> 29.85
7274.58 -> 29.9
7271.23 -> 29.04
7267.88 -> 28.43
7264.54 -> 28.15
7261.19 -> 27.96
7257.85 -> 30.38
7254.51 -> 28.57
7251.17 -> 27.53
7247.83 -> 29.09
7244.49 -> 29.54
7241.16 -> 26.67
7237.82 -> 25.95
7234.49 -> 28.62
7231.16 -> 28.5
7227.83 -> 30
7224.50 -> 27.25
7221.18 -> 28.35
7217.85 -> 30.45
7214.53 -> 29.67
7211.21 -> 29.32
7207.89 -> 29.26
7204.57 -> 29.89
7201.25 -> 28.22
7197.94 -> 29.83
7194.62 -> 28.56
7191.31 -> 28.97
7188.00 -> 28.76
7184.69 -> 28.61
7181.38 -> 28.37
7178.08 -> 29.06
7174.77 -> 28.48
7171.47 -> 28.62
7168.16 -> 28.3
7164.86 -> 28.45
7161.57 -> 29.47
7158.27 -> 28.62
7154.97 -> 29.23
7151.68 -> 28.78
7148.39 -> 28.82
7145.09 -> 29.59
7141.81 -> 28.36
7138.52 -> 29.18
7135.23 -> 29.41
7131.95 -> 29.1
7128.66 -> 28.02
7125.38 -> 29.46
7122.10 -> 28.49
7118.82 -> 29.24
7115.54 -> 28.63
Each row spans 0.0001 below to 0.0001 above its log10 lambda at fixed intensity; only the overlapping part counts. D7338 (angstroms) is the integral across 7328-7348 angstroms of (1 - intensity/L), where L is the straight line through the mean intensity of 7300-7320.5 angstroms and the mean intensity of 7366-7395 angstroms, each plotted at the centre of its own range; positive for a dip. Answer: -0.24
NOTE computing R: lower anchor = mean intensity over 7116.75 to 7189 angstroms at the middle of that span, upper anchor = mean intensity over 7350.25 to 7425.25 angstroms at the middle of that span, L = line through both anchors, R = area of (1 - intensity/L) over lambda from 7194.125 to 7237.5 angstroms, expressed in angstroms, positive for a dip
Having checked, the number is -0.67 angstroms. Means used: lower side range 28.8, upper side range 27.8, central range 29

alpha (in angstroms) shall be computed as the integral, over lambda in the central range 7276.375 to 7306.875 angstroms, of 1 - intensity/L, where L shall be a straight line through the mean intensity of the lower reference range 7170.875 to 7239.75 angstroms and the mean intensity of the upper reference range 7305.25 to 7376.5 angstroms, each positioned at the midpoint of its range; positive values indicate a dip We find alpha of 0.1 angstroms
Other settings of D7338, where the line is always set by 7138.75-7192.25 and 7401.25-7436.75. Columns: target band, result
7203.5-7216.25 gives -0.46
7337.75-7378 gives -1.77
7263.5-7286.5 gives -0.63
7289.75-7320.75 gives -0.61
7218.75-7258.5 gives -0.08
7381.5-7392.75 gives -0.22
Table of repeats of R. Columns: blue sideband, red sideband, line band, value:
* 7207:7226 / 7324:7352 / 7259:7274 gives 0.2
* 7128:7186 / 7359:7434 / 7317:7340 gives -0.2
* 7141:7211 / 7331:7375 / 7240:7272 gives 0.3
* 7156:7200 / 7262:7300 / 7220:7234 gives 0.1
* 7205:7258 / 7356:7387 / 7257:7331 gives 0.4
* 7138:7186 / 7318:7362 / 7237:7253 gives 0.5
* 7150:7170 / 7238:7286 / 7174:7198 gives 0.0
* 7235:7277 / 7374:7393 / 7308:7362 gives -0.5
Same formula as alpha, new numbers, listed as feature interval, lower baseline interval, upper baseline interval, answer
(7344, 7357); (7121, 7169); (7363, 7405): -0.3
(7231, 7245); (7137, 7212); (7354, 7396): 0.5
